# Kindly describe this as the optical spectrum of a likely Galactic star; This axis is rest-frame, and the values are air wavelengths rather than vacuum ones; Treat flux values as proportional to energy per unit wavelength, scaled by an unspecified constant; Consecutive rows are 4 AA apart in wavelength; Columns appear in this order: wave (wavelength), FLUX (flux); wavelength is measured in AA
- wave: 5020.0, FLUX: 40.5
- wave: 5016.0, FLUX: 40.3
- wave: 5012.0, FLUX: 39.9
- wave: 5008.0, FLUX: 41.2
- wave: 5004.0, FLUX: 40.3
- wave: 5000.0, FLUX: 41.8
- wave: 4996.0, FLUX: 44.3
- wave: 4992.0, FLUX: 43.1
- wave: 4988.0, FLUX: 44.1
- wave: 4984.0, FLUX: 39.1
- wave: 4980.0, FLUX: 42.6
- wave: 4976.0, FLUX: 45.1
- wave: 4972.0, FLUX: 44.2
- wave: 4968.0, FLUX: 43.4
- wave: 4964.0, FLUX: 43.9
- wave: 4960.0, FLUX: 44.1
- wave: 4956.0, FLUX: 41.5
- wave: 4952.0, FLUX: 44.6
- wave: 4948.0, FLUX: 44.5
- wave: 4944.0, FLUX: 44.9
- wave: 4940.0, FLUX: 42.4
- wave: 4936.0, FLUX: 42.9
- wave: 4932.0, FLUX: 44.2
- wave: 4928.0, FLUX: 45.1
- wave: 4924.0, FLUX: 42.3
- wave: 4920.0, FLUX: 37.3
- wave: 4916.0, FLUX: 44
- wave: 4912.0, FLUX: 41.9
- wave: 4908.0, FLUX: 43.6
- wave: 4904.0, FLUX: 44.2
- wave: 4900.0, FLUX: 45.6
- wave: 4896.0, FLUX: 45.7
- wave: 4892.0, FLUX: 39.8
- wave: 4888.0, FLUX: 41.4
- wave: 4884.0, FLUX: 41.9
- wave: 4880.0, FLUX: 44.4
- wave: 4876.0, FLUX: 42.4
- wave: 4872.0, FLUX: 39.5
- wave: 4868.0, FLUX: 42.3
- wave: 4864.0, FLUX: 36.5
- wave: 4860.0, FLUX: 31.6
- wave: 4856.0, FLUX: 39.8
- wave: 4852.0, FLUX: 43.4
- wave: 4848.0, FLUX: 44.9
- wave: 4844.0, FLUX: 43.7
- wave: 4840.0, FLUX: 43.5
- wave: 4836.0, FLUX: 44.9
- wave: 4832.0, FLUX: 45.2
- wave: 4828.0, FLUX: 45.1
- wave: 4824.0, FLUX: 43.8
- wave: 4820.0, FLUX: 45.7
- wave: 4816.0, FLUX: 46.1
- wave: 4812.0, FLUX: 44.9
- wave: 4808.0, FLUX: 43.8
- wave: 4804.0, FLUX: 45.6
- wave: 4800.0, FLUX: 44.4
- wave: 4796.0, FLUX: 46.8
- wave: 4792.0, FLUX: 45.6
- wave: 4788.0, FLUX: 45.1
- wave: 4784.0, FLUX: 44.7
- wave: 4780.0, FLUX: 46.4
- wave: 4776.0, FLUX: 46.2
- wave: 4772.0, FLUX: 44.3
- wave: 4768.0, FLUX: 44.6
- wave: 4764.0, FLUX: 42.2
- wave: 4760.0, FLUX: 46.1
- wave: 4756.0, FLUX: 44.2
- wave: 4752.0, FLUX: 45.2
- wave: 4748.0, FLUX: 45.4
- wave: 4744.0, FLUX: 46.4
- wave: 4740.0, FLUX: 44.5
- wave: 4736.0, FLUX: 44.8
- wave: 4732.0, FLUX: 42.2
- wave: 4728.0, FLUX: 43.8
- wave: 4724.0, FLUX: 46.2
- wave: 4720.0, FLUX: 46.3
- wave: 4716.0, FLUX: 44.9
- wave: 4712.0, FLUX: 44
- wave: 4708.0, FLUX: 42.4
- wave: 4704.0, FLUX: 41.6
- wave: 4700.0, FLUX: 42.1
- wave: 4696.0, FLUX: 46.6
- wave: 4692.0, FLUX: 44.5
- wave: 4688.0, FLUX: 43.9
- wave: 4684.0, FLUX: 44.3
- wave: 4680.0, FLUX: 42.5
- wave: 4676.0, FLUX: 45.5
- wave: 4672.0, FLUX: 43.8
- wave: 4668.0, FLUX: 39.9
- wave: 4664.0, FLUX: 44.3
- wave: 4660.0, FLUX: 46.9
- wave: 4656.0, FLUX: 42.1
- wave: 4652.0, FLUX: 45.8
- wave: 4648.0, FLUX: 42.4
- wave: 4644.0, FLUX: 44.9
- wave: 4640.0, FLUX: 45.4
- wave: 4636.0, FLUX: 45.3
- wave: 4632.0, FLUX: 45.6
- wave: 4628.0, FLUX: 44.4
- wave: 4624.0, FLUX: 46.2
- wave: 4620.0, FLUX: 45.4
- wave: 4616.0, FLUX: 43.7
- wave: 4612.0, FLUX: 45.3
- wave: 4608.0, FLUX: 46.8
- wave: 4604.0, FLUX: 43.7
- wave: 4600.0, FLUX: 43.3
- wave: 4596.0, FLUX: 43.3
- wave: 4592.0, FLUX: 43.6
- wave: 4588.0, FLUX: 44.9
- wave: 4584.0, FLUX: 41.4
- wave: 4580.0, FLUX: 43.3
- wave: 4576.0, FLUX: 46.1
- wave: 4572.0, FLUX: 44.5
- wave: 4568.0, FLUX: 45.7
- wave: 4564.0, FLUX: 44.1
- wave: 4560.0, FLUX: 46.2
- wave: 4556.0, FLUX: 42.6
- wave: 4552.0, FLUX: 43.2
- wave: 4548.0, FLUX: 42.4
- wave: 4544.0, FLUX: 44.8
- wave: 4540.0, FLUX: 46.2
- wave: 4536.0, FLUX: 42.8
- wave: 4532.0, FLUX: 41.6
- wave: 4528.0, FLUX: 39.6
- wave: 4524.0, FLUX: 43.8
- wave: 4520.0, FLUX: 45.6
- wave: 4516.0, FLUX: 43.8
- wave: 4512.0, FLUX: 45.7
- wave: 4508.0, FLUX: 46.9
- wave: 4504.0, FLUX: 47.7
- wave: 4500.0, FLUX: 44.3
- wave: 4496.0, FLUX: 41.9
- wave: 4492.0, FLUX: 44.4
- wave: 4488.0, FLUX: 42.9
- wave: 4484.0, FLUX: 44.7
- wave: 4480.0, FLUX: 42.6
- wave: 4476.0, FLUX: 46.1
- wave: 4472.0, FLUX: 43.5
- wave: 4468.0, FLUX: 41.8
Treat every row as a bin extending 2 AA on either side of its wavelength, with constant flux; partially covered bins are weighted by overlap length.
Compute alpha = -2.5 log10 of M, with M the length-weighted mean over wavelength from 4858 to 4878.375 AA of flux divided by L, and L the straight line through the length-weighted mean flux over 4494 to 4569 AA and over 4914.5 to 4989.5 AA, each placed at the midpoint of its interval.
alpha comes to 0.127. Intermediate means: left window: 44.1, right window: 43.2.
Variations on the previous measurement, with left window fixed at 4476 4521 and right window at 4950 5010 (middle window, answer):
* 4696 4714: 0.023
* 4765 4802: -0.041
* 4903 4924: 0.026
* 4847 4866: 0.116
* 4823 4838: -0.034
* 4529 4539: 0.054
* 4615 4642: -0.025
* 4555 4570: -0.009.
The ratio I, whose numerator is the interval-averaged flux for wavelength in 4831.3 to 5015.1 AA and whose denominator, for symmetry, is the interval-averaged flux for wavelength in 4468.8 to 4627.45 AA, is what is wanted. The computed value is 0.96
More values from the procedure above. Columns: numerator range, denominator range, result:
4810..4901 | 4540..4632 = 0.96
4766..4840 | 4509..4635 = 1.02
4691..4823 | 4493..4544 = 1.01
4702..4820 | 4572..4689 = 1.01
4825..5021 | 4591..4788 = 0.96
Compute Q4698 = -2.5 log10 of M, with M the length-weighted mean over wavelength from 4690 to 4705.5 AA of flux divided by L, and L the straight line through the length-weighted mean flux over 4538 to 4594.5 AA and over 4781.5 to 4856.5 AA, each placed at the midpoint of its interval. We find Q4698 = 0.02 mag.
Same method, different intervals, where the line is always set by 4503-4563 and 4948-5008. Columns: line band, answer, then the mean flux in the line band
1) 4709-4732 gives -0.03 mag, 44.7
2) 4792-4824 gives -0.04 mag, 45.2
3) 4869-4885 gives 0.03 mag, 42.1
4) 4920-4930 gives 0.02 mag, 42.4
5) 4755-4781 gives -0.03 mag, 44.8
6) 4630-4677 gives -0.01 mag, 44.3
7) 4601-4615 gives -0.03 mag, 45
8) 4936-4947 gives -0.01 mag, 43.6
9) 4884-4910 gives 0.00 mag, 43.3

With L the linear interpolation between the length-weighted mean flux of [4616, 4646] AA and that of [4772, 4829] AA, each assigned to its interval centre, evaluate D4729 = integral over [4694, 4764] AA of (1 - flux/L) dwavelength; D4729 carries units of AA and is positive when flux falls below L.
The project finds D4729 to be 1.2 AA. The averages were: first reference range 45.2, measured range 44.4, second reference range 45.3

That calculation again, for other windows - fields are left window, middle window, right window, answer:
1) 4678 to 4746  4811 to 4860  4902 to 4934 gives -0.4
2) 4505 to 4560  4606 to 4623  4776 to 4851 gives -0.4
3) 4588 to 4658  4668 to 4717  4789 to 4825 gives 1.3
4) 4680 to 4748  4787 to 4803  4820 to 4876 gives -1.0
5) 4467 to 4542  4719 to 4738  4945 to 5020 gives -0.5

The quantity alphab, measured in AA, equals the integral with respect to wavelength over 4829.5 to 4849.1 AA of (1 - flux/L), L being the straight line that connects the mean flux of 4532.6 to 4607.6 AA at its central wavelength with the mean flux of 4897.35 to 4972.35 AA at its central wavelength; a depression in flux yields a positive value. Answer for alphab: -0.4 AA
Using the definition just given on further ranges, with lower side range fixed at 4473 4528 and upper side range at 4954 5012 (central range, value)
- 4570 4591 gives 0.06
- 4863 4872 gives 0.70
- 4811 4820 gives -0.48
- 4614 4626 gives -0.30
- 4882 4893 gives 0.48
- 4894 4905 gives -0.58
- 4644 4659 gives 0.01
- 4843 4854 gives -0.22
